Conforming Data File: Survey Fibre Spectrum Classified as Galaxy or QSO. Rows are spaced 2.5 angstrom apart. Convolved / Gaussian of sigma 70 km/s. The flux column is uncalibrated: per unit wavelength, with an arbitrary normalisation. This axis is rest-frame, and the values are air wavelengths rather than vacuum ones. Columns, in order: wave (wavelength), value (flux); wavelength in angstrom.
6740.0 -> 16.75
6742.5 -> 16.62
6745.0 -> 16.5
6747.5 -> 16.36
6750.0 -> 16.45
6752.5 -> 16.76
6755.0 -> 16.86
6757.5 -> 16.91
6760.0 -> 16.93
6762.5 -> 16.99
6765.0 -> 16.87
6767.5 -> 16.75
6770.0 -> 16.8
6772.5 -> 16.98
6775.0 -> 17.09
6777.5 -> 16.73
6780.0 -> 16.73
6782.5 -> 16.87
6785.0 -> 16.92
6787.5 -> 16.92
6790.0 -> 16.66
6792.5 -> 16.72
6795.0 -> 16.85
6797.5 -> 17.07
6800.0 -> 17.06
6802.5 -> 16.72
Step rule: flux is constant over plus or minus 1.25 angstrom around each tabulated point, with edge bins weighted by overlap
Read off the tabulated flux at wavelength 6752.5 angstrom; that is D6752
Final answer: 16.76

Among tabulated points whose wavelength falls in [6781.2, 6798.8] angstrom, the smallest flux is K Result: 16.66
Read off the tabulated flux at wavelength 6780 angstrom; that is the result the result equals 16.73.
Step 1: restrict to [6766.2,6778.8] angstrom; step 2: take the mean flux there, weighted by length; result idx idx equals 16.9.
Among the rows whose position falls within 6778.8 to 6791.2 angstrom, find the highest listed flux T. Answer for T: 16.92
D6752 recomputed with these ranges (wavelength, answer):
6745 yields 16.5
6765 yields 16.87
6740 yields 16.75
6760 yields 16.93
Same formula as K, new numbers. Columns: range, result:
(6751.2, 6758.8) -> 16.76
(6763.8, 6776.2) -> 16.75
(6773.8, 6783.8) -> 16.73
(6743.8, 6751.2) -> 16.36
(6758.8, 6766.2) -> 16.87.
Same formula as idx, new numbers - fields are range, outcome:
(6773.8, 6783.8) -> 16.9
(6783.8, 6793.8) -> 16.8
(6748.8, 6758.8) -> 16.7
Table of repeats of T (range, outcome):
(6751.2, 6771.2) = 16.99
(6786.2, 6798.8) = 17.07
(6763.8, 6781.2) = 17.09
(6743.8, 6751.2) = 16.5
